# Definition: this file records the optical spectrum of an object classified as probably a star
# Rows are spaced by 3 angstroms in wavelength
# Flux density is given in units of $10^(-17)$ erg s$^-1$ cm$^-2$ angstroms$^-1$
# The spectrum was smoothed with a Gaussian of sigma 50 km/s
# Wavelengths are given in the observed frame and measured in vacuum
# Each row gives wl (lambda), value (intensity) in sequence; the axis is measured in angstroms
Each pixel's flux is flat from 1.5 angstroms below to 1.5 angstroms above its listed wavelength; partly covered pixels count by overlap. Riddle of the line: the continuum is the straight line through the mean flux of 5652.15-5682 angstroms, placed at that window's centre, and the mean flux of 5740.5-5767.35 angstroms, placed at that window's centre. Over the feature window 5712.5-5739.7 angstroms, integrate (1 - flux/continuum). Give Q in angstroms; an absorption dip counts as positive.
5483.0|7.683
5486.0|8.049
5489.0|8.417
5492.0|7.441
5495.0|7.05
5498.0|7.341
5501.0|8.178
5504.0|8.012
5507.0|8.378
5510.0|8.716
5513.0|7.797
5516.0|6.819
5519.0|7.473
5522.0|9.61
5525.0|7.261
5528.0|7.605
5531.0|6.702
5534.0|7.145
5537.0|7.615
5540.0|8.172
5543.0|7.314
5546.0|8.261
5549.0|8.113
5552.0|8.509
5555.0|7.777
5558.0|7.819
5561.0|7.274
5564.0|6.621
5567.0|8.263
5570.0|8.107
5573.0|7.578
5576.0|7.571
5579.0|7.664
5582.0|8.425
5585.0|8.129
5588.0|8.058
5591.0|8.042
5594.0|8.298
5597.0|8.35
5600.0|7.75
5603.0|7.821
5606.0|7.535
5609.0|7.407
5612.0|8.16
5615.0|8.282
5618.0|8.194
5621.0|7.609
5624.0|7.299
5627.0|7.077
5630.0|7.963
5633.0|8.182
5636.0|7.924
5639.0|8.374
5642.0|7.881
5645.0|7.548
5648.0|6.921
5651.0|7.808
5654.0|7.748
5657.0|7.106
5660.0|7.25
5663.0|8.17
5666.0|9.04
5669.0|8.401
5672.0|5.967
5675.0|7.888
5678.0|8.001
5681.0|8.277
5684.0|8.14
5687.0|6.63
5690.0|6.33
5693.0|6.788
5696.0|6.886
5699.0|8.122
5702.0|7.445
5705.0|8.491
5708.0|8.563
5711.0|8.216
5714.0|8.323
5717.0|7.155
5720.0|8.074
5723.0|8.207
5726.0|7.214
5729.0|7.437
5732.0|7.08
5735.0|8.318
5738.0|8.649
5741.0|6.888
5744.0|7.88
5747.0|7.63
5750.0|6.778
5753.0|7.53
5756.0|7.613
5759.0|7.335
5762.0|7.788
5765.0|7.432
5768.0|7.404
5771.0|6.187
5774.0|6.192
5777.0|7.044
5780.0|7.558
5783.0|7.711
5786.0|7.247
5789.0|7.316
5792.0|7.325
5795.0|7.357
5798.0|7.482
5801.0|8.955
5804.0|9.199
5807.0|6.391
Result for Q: -1.0 angstroms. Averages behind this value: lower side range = 7.78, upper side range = 7.45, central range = 7.82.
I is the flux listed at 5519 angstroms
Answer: 7.473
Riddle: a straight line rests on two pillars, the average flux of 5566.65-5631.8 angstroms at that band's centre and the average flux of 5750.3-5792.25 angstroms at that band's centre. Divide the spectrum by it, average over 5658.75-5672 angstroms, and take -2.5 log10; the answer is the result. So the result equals -0.047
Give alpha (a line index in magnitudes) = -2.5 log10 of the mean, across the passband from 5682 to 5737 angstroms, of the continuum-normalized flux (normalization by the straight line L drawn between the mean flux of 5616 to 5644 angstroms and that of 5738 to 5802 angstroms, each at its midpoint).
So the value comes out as -0.010 mag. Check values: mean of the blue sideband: 7.84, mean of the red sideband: 7.38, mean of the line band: 7.65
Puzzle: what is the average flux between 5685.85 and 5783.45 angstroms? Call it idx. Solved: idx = 7.48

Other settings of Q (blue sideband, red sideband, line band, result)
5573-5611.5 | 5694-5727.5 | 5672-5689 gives 0.63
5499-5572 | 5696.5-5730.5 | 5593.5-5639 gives -0.08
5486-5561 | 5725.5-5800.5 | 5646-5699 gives 0.31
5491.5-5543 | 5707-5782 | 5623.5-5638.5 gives -0.27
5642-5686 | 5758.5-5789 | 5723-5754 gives -0.88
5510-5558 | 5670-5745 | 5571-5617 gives -1.26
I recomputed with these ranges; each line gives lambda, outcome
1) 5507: 8.378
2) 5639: 8.374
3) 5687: 6.63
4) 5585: 8.129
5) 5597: 8.35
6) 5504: 8.012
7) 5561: 7.274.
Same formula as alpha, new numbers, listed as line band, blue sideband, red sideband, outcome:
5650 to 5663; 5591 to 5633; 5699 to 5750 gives 0.04 mag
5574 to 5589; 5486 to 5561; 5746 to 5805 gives -0.03 mag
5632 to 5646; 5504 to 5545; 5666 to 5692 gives -0.06 mag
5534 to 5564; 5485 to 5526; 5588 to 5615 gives 0.02 mag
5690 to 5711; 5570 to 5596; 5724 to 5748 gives 0.01 mag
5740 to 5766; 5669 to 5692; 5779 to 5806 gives 0.03 mag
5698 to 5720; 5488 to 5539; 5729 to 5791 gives -0.08 mag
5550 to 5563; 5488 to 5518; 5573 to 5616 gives 0.01 mag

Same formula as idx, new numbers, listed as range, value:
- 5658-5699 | 7.54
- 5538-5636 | 7.86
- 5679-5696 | 7.22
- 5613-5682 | 7.78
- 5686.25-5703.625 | 7.06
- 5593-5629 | 7.81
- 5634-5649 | 7.77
